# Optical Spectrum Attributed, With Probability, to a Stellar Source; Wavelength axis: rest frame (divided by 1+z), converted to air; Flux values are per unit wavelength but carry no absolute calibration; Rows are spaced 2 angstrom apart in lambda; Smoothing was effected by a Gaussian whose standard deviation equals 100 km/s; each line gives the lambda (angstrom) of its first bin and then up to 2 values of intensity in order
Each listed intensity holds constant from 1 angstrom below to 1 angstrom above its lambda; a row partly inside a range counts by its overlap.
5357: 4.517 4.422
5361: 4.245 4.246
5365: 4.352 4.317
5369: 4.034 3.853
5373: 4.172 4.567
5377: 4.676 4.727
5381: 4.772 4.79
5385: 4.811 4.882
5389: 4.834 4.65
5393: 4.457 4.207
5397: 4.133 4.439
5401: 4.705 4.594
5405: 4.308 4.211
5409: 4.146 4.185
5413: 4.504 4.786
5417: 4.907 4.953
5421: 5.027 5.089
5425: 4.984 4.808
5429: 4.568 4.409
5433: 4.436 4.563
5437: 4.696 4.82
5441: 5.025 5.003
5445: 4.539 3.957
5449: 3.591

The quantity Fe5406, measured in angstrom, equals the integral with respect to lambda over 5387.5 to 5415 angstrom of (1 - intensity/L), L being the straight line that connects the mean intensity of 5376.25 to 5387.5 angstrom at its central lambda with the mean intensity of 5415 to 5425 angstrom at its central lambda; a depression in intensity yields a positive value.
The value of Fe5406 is 2.5 angstrom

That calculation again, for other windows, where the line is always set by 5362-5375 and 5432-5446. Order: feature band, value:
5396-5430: -0.6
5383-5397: -0.8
